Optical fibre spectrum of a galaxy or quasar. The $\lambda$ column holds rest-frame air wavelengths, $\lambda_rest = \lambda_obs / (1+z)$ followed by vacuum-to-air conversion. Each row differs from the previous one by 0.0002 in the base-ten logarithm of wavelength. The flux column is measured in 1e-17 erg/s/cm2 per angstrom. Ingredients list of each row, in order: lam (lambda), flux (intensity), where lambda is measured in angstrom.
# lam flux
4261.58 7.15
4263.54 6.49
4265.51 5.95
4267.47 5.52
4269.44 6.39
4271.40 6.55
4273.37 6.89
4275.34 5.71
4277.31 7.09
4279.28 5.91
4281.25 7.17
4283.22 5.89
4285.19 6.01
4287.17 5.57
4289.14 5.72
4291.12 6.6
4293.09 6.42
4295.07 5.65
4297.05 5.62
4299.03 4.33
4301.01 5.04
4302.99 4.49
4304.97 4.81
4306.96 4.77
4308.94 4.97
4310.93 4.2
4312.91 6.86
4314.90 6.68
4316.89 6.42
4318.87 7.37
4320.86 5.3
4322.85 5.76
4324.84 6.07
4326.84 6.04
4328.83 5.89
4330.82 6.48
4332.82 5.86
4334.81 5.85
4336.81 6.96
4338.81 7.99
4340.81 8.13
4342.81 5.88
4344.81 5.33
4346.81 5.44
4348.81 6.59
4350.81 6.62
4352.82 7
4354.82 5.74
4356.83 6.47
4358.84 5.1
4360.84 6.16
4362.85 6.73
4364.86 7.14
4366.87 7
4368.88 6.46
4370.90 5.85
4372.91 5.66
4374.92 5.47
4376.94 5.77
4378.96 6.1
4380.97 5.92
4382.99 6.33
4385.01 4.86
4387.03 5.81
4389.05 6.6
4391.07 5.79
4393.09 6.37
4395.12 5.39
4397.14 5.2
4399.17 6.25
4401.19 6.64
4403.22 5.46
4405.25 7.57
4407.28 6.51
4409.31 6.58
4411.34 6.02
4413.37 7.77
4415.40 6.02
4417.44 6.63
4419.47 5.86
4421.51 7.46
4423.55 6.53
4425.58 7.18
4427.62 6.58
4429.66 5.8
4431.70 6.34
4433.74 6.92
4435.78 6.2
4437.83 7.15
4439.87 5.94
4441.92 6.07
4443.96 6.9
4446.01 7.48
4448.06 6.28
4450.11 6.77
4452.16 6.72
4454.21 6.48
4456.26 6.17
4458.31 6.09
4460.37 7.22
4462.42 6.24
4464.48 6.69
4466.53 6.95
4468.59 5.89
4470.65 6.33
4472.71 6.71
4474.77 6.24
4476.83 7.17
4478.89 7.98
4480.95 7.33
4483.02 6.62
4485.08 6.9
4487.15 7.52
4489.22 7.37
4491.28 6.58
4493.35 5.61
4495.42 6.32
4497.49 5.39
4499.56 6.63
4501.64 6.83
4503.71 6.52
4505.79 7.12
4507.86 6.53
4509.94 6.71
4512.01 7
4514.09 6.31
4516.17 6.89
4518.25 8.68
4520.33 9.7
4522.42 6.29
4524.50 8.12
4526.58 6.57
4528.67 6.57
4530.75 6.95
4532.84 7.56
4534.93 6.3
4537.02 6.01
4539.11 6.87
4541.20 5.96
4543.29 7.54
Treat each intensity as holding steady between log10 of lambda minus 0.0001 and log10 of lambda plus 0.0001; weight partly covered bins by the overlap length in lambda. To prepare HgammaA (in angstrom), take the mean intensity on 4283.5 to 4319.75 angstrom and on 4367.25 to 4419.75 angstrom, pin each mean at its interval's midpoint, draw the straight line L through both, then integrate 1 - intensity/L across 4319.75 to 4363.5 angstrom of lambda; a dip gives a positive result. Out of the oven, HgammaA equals -2.9 angstrom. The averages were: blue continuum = 5.64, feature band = 6.24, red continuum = 6.13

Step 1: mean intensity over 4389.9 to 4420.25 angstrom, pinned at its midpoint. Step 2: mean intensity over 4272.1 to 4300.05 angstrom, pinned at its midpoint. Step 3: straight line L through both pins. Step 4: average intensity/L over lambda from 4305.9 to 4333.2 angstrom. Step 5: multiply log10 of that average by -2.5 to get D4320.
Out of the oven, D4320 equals 0.04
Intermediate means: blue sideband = 6.04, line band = 5.9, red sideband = 6.28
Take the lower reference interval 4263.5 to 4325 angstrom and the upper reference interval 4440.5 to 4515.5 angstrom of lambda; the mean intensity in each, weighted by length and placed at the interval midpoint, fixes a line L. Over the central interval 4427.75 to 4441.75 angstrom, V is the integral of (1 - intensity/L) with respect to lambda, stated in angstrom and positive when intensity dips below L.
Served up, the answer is 0.2 angstrom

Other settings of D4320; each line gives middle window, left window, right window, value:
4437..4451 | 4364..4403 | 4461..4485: -0.02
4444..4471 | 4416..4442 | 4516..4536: 0.03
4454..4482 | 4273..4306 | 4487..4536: 0.00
